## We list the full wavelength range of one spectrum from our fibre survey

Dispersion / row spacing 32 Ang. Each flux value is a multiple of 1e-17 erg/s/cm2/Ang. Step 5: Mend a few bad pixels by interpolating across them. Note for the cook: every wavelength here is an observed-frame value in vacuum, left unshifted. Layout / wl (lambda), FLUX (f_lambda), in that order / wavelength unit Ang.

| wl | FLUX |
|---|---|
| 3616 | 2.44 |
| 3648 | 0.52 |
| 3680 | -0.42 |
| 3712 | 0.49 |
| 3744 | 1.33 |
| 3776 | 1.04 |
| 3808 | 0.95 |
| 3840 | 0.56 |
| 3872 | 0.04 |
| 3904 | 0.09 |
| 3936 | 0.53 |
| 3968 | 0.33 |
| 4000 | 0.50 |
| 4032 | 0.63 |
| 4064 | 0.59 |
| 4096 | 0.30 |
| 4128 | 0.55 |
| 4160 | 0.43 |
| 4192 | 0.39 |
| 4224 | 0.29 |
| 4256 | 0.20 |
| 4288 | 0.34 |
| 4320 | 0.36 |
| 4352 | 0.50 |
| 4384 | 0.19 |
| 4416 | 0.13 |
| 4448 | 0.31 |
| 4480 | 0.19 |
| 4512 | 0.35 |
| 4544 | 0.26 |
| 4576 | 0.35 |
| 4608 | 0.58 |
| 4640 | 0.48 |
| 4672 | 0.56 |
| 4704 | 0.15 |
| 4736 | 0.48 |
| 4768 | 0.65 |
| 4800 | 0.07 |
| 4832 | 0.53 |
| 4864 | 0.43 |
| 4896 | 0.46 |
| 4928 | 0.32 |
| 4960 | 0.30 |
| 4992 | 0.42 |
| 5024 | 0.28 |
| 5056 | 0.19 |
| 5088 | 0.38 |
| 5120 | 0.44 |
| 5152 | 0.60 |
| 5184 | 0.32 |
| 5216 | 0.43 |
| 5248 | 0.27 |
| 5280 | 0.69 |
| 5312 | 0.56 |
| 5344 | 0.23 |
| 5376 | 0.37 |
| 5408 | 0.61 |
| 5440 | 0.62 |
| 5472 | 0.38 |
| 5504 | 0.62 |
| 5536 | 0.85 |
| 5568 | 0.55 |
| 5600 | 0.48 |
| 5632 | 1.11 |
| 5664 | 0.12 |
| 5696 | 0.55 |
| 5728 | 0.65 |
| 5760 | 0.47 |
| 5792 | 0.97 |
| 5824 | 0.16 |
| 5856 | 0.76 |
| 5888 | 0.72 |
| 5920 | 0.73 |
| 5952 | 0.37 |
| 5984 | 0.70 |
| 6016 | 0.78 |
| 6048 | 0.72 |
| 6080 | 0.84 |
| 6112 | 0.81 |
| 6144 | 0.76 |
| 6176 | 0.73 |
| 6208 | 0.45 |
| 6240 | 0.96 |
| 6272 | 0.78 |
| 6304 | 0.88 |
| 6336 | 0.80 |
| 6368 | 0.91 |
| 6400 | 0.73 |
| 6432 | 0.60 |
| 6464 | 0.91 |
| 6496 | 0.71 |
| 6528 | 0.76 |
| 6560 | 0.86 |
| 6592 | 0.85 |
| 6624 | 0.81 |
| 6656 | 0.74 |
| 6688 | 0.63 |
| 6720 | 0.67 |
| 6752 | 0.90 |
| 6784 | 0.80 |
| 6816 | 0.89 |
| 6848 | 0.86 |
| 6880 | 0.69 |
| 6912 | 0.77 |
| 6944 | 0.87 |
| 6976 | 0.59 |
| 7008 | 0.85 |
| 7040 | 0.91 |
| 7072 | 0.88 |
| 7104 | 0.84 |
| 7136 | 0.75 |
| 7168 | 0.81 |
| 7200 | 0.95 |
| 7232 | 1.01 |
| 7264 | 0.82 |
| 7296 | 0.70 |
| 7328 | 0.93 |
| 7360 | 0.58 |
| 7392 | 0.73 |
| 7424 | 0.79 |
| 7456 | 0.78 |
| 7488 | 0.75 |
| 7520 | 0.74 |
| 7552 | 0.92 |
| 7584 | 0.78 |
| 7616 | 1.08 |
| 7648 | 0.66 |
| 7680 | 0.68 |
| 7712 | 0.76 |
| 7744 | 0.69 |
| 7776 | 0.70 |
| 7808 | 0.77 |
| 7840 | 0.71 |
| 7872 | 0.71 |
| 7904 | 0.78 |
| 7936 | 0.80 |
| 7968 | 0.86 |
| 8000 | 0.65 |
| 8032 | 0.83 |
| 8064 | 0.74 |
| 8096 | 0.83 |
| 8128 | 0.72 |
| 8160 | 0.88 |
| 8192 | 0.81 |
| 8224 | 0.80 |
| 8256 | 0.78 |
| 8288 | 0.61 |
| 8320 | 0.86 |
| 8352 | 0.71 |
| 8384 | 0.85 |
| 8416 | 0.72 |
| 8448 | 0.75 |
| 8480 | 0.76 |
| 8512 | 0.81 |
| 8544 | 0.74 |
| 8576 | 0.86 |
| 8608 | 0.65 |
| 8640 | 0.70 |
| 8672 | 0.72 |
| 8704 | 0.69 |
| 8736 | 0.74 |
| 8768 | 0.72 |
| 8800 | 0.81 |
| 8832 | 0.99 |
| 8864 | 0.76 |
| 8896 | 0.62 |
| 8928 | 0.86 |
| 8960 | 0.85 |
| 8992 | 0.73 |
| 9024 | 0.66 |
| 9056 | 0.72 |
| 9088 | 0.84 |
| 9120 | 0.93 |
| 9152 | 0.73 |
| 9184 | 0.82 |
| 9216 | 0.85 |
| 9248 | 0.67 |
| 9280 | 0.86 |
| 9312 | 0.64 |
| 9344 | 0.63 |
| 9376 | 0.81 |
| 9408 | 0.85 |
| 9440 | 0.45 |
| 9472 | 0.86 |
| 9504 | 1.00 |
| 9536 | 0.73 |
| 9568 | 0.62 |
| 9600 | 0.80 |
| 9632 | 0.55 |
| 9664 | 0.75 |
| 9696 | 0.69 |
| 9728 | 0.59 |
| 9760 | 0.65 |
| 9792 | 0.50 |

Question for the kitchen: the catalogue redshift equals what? 0.508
